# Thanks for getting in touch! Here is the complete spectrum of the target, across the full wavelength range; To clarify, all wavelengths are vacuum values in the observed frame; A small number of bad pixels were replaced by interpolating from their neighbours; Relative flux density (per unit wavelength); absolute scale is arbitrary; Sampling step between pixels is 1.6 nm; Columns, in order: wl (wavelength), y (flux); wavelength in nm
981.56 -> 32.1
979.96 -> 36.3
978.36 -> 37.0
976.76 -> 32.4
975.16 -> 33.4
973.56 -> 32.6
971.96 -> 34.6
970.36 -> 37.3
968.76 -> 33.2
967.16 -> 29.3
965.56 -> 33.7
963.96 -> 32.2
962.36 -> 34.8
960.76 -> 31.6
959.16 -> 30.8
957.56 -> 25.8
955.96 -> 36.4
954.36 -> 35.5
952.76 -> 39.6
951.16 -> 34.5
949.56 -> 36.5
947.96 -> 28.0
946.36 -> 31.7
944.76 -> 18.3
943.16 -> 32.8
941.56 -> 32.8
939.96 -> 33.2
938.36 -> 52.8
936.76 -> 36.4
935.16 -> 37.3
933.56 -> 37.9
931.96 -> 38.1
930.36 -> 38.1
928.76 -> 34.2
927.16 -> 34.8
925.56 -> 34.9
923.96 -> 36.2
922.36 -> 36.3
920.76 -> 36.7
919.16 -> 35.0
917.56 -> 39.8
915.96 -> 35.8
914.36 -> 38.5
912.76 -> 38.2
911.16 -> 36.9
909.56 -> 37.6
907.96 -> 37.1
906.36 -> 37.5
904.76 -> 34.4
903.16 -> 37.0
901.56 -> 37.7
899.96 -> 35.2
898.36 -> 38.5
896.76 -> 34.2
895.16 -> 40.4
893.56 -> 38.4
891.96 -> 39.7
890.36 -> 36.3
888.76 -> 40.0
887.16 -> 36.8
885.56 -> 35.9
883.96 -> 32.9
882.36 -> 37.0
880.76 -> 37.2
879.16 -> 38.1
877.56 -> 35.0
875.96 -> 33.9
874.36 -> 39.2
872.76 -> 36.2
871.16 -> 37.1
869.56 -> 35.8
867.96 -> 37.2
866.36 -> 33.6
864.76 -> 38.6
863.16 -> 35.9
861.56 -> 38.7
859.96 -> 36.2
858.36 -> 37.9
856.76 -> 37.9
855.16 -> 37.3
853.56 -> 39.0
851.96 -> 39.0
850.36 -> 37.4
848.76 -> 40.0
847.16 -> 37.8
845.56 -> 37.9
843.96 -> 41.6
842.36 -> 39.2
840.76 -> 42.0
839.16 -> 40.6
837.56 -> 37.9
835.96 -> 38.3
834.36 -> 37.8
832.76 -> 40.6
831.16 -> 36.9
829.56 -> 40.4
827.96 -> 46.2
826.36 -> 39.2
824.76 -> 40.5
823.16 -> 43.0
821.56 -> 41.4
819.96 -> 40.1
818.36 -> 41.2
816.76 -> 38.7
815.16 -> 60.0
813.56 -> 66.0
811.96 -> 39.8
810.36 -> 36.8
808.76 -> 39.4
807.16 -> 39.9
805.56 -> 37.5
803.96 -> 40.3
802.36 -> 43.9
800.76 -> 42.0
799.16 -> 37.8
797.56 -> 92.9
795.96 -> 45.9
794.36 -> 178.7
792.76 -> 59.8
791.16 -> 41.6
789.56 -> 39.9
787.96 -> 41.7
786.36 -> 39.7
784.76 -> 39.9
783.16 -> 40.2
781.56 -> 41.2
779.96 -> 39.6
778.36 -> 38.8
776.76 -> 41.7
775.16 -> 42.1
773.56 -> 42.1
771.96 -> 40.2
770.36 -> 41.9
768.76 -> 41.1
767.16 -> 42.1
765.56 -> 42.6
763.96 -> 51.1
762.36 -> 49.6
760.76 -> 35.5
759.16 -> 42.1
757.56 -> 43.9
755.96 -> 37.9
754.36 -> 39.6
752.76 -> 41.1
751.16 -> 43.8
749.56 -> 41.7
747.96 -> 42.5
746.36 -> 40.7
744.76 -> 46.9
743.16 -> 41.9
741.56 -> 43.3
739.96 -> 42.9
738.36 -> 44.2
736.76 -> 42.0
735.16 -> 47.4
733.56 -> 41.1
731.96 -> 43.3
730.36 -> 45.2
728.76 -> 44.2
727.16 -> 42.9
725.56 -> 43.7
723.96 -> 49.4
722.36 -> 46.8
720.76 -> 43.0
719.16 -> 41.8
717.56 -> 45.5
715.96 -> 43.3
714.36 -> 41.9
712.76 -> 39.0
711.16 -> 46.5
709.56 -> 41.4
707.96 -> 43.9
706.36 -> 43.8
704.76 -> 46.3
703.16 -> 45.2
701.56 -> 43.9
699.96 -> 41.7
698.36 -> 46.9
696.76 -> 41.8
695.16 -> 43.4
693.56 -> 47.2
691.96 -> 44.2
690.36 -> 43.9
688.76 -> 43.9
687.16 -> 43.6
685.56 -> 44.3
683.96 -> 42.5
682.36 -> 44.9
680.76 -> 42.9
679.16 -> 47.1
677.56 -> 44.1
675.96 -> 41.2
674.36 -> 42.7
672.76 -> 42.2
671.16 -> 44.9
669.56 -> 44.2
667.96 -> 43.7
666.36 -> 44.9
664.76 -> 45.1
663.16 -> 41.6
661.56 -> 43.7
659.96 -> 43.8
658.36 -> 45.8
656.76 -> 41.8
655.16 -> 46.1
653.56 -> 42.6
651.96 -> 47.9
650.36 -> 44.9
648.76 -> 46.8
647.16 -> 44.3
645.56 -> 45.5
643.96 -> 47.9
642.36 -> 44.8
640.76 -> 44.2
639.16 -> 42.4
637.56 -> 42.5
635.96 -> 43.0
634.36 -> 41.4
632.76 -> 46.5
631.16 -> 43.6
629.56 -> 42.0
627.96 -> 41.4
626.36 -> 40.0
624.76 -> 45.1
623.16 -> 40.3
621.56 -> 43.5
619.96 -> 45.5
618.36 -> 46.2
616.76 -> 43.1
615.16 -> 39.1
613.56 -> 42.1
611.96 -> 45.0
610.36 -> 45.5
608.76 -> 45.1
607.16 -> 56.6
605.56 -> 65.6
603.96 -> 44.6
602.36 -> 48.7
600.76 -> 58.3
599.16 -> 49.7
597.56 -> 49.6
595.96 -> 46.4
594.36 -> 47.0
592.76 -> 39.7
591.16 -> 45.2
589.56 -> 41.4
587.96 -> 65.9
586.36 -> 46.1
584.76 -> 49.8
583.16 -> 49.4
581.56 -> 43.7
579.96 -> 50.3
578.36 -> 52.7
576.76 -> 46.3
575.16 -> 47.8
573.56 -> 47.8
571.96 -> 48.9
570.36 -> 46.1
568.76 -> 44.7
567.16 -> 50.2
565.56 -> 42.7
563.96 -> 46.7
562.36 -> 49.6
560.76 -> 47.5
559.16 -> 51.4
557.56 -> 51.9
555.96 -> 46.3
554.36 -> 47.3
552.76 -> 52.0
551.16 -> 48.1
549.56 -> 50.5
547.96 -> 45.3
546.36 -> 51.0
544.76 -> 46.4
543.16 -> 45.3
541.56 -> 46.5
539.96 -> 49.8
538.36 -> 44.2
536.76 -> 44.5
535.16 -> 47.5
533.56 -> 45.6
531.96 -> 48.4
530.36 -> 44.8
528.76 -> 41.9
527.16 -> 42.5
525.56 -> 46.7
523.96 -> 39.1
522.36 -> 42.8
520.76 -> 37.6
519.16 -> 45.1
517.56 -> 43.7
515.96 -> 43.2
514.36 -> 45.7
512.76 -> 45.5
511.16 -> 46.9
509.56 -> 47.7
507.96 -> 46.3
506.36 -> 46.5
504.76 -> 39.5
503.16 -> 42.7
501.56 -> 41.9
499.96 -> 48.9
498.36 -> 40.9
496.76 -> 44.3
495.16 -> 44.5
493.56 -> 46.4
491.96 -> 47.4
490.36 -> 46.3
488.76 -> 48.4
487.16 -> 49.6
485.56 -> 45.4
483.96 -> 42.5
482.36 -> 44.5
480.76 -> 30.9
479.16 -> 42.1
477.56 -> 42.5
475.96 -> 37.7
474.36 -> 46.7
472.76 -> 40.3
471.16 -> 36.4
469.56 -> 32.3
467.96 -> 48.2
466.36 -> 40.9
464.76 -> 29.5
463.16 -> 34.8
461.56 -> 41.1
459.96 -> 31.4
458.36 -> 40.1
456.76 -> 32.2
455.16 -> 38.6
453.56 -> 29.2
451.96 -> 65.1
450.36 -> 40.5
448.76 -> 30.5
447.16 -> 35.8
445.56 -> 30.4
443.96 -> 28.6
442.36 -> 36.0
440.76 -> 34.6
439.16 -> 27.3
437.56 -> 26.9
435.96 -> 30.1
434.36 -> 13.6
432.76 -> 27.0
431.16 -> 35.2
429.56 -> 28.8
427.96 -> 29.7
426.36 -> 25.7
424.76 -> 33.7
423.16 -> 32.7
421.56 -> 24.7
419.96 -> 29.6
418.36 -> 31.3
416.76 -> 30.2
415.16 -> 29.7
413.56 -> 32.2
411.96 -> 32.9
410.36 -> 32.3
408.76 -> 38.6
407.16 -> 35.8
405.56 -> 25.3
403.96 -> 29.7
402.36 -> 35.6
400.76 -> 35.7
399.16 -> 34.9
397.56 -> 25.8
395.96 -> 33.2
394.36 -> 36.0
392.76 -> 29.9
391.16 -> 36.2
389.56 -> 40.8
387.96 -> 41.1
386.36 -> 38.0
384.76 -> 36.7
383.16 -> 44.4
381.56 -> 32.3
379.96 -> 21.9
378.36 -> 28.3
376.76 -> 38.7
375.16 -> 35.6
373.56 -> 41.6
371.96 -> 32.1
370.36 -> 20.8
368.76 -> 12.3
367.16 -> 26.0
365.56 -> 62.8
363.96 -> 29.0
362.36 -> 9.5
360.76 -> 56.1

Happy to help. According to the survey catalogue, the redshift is 0.21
